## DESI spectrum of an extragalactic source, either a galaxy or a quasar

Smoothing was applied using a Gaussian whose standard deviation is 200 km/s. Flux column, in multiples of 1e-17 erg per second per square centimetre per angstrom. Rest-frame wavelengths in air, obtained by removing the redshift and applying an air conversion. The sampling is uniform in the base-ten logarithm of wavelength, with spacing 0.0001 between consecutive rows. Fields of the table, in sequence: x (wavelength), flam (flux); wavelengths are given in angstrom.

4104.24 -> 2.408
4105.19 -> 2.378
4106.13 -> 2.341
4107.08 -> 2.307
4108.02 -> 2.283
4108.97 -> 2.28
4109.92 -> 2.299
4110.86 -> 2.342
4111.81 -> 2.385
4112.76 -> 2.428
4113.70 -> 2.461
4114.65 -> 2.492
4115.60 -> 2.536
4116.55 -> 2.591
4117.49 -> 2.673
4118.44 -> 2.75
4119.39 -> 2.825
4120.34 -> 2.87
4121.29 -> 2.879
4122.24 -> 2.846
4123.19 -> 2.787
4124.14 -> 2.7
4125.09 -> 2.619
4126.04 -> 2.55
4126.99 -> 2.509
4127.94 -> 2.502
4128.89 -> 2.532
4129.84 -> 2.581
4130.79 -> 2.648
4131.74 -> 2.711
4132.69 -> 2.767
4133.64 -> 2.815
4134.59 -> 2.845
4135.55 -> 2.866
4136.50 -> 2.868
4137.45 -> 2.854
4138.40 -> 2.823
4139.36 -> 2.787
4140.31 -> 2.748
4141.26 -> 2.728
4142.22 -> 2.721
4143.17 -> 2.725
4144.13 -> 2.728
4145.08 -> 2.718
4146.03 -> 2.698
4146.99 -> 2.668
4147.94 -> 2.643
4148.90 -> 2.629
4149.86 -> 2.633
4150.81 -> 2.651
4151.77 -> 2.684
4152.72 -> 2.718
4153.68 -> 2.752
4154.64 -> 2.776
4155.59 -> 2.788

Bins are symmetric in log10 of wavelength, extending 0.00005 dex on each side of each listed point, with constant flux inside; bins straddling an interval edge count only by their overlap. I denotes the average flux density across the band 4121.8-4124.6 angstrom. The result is 2.78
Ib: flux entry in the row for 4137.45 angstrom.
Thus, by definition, 2.854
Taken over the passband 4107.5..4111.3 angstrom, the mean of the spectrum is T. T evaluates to 2.3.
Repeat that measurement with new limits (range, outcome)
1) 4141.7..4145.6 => 2.72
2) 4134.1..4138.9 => 2.85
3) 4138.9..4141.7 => 2.76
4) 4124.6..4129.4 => 2.54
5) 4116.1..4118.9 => 2.68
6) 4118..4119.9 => 2.79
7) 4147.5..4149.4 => 2.62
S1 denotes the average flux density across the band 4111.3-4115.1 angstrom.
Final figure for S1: 2.44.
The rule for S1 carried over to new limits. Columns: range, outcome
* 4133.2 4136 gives 2.84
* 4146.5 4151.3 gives 2.64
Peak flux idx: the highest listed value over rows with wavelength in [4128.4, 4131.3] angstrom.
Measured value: 2.648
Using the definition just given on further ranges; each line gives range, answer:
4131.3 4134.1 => 2.815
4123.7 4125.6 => 2.7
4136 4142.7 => 2.868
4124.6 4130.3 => 2.619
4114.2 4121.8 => 2.879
